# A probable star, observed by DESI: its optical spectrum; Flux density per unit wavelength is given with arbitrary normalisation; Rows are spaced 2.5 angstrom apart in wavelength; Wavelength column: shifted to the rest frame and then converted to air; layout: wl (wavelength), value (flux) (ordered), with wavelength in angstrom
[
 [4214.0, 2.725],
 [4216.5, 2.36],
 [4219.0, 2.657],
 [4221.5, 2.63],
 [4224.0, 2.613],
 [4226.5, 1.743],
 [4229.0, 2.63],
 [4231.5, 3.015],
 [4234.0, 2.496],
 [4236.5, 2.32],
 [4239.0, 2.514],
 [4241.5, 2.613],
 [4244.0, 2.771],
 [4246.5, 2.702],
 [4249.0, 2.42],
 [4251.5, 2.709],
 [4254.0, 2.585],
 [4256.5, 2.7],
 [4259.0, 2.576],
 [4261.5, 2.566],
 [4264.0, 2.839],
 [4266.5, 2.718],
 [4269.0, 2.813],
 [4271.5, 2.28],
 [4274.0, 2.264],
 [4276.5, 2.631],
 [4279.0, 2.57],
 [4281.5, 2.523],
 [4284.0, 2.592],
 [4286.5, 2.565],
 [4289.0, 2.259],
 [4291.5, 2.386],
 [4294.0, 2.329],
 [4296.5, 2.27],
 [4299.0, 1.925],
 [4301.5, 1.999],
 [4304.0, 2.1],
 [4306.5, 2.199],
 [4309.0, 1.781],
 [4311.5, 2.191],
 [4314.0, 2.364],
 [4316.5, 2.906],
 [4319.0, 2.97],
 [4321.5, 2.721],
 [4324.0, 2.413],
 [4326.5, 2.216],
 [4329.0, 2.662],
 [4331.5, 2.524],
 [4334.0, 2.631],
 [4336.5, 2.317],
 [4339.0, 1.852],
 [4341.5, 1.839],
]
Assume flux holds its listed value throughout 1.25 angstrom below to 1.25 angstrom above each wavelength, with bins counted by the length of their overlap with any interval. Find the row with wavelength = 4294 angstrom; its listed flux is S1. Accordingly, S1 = 2.329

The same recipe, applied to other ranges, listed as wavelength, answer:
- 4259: 2.576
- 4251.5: 2.709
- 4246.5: 2.702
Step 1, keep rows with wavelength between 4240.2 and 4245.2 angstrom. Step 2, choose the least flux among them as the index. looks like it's 2.613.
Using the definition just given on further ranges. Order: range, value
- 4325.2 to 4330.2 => 2.216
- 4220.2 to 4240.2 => 1.743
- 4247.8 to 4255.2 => 2.42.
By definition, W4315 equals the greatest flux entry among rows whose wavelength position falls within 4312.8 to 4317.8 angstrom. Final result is 2.906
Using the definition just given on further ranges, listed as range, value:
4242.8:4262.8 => 2.771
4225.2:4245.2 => 3.015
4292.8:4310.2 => 2.329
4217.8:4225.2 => 2.657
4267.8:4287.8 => 2.813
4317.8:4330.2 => 2.97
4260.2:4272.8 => 2.839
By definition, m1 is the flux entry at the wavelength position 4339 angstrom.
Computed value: 1.852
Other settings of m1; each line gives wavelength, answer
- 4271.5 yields 2.28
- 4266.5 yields 2.718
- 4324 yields 2.413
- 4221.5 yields 2.63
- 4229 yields 2.63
